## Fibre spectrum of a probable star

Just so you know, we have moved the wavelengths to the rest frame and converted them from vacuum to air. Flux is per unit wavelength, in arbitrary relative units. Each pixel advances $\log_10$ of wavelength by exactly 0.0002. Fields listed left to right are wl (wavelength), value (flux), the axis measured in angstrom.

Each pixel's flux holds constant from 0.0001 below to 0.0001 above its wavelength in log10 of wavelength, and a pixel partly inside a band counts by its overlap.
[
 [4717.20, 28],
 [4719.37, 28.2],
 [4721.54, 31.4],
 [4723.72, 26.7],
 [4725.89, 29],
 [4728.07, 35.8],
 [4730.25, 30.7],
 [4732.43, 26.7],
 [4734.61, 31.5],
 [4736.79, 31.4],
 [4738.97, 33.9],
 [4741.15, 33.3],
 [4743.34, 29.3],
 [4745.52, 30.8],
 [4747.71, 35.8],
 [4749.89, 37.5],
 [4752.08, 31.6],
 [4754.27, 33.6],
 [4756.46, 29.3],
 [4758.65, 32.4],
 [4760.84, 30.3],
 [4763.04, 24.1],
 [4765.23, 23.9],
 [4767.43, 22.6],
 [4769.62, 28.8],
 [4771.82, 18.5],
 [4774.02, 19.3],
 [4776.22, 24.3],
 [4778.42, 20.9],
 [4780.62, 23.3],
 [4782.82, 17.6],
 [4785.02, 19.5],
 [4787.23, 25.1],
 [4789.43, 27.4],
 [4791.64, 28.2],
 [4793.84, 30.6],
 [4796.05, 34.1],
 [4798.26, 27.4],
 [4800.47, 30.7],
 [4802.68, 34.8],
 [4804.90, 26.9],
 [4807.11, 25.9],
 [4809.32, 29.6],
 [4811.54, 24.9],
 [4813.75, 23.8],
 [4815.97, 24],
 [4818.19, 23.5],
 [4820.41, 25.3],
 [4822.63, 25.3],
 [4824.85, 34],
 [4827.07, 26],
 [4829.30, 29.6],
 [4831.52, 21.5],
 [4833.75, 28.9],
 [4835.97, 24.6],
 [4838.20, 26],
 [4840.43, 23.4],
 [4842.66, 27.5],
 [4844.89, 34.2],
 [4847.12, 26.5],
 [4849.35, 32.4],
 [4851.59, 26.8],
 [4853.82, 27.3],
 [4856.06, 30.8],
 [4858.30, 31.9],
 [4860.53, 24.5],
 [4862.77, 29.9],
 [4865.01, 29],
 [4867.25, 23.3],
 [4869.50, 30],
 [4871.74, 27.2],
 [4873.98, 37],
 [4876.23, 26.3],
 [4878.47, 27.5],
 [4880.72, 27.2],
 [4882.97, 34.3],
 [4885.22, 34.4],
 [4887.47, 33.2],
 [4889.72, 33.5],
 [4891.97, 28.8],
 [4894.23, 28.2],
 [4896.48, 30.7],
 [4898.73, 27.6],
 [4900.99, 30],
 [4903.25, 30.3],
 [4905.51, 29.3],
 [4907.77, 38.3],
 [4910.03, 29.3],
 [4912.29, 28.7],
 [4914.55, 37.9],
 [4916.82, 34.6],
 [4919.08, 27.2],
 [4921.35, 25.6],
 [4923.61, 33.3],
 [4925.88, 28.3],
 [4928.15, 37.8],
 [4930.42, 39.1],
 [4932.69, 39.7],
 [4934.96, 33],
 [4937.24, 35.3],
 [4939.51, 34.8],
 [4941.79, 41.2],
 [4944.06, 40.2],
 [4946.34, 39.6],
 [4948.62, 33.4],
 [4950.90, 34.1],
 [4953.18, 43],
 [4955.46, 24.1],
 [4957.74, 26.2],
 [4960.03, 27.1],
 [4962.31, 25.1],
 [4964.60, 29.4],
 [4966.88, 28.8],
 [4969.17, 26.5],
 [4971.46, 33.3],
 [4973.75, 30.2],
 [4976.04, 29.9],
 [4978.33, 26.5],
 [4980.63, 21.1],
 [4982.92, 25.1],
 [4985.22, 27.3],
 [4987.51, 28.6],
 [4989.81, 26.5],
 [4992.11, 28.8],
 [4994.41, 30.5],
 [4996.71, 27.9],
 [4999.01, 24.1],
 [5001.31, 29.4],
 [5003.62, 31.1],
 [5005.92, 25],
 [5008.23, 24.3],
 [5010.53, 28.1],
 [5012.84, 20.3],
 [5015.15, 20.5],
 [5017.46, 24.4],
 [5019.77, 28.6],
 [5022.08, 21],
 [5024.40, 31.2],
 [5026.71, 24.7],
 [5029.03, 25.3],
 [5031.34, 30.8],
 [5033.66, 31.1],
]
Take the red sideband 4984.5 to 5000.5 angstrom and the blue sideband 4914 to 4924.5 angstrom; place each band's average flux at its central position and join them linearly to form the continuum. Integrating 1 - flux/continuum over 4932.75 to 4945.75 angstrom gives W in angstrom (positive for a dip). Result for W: -3.0 angstrom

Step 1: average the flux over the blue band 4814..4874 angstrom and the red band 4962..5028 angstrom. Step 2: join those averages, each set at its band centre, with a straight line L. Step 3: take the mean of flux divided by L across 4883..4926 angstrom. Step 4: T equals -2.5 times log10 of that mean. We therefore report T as -0.14 mag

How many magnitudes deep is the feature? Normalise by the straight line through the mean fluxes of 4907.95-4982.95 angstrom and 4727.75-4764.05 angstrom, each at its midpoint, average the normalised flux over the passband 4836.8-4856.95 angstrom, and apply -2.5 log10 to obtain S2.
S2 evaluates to 0.13 mag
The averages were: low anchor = 31.6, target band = 28.2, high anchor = 32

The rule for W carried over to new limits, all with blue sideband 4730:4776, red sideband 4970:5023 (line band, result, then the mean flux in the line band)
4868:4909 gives -4.33 angstrom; 30.7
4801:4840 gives 2.38 angstrom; 26.7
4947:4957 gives -2.41 angstrom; 33.6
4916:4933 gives -3.40 angstrom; 32.9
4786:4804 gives -0.60 angstrom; 29.7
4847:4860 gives -0.53 angstrom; 29.3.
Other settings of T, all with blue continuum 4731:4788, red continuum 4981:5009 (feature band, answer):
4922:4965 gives -0.23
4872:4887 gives -0.13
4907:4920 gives -0.19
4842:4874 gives -0.06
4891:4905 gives -0.07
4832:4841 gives 0.08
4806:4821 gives 0.09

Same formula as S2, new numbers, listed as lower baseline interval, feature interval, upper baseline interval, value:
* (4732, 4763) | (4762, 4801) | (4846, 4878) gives 0.24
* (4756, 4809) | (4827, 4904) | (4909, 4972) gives 0.03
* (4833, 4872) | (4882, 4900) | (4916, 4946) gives 0.00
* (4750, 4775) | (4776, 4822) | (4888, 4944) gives 0.10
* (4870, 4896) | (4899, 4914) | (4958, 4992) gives -0.04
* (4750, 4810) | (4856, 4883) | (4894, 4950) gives 0.08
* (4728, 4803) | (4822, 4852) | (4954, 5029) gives 0.00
